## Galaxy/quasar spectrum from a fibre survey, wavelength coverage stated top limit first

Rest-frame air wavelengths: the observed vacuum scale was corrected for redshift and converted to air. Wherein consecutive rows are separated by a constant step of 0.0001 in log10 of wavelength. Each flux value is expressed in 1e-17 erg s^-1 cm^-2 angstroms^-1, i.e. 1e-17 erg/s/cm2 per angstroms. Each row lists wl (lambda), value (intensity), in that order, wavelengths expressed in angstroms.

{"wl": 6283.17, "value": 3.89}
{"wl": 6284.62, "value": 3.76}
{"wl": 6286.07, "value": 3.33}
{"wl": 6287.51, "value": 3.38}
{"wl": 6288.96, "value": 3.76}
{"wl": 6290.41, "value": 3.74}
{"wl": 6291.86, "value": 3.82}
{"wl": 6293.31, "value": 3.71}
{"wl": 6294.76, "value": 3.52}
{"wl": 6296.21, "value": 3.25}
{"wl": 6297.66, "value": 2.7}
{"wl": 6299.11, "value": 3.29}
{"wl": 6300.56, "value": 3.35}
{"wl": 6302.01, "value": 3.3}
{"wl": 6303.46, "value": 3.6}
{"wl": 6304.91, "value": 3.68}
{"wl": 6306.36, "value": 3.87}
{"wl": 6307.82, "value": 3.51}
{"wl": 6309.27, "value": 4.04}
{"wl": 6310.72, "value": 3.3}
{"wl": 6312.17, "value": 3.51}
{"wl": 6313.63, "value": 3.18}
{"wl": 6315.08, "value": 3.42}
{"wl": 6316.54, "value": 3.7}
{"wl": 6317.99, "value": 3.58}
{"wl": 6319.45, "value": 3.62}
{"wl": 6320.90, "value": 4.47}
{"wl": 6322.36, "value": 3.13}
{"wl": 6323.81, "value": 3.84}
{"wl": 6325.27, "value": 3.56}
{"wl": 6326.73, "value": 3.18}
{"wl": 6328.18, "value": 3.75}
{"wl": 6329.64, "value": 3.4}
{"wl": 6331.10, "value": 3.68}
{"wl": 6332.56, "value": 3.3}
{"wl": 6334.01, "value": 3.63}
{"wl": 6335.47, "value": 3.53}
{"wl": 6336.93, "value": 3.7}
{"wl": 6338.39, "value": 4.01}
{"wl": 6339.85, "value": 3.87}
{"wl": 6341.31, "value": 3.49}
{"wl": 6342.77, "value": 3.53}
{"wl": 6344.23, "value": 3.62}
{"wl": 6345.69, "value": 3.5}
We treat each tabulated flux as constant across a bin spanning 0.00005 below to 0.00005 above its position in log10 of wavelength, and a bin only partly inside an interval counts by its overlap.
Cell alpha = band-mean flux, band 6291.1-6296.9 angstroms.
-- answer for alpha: 3.58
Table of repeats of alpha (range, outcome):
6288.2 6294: 3.75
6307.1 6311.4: 3.62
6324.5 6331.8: 3.51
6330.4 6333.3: 3.5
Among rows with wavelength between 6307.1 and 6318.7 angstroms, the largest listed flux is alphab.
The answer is 4.04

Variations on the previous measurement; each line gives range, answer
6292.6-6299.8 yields 3.71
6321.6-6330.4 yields 3.84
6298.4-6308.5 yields 3.87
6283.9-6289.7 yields 3.76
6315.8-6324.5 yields 4.47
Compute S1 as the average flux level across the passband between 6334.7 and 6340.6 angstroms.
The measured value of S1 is 3.77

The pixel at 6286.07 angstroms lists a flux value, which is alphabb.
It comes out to 3.33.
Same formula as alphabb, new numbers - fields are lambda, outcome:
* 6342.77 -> 3.53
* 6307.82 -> 3.51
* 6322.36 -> 3.13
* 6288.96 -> 3.76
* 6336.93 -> 3.7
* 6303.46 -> 3.6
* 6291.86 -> 3.82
